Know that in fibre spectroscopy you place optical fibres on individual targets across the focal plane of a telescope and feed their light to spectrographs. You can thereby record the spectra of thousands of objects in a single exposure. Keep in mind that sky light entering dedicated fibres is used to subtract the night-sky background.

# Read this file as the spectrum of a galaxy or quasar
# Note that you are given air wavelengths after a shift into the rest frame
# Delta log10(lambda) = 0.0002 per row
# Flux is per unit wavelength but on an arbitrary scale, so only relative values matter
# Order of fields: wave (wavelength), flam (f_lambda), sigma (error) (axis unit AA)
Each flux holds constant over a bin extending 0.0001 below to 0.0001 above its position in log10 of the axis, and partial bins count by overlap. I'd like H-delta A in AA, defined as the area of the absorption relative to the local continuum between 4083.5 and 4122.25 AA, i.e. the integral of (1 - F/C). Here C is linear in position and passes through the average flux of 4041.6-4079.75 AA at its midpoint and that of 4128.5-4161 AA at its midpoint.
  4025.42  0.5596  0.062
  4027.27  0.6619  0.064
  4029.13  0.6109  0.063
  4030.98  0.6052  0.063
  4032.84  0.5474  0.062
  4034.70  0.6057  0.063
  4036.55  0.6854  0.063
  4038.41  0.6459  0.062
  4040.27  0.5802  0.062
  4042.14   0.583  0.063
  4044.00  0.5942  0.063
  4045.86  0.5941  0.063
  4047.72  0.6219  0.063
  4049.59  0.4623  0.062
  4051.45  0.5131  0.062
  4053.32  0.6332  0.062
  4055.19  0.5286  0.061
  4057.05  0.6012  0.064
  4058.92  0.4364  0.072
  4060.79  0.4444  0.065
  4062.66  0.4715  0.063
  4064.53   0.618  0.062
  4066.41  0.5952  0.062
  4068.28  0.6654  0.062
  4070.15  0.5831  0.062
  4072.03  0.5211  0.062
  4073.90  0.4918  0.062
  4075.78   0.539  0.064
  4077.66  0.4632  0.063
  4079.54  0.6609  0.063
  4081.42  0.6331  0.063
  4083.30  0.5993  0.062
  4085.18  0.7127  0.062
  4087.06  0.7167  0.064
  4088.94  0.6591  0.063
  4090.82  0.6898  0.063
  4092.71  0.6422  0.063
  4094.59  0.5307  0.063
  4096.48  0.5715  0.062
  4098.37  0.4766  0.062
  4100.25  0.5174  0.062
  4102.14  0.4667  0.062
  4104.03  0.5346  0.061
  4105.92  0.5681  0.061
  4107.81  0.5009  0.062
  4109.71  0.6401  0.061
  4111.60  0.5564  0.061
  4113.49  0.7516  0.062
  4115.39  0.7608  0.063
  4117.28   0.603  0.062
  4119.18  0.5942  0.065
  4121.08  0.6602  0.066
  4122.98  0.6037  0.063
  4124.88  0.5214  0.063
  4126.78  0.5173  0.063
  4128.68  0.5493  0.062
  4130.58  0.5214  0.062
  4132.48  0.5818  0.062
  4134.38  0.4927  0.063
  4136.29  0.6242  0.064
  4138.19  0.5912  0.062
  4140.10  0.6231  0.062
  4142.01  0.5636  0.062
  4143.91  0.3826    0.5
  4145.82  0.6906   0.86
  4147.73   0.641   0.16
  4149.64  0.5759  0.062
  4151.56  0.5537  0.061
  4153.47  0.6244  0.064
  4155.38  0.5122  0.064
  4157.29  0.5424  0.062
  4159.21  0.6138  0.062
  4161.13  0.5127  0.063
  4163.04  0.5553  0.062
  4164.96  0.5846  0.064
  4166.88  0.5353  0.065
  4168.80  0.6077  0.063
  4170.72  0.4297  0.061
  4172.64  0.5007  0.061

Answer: -3.29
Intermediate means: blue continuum 0.551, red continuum 0.569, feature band 0.607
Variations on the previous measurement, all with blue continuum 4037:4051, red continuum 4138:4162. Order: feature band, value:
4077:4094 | -1.9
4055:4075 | 1.4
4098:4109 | 1.2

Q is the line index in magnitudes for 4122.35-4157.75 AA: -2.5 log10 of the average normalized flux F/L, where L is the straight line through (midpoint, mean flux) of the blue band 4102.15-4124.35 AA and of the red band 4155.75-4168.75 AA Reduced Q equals 0.031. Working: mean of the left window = 0.608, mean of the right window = 0.559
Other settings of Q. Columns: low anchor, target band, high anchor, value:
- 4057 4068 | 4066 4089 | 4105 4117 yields -0.08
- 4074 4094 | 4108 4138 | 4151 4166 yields -0.01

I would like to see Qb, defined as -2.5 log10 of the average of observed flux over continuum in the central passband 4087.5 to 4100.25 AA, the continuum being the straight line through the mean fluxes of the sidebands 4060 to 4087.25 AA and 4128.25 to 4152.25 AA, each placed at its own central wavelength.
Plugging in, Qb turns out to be -0.04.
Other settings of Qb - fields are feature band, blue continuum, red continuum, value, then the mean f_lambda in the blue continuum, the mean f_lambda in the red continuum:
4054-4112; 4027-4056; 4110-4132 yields 0.053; 0.591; 0.604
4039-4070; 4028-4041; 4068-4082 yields 0.053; 0.613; 0.563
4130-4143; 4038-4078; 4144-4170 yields -0.007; 0.554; 0.573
